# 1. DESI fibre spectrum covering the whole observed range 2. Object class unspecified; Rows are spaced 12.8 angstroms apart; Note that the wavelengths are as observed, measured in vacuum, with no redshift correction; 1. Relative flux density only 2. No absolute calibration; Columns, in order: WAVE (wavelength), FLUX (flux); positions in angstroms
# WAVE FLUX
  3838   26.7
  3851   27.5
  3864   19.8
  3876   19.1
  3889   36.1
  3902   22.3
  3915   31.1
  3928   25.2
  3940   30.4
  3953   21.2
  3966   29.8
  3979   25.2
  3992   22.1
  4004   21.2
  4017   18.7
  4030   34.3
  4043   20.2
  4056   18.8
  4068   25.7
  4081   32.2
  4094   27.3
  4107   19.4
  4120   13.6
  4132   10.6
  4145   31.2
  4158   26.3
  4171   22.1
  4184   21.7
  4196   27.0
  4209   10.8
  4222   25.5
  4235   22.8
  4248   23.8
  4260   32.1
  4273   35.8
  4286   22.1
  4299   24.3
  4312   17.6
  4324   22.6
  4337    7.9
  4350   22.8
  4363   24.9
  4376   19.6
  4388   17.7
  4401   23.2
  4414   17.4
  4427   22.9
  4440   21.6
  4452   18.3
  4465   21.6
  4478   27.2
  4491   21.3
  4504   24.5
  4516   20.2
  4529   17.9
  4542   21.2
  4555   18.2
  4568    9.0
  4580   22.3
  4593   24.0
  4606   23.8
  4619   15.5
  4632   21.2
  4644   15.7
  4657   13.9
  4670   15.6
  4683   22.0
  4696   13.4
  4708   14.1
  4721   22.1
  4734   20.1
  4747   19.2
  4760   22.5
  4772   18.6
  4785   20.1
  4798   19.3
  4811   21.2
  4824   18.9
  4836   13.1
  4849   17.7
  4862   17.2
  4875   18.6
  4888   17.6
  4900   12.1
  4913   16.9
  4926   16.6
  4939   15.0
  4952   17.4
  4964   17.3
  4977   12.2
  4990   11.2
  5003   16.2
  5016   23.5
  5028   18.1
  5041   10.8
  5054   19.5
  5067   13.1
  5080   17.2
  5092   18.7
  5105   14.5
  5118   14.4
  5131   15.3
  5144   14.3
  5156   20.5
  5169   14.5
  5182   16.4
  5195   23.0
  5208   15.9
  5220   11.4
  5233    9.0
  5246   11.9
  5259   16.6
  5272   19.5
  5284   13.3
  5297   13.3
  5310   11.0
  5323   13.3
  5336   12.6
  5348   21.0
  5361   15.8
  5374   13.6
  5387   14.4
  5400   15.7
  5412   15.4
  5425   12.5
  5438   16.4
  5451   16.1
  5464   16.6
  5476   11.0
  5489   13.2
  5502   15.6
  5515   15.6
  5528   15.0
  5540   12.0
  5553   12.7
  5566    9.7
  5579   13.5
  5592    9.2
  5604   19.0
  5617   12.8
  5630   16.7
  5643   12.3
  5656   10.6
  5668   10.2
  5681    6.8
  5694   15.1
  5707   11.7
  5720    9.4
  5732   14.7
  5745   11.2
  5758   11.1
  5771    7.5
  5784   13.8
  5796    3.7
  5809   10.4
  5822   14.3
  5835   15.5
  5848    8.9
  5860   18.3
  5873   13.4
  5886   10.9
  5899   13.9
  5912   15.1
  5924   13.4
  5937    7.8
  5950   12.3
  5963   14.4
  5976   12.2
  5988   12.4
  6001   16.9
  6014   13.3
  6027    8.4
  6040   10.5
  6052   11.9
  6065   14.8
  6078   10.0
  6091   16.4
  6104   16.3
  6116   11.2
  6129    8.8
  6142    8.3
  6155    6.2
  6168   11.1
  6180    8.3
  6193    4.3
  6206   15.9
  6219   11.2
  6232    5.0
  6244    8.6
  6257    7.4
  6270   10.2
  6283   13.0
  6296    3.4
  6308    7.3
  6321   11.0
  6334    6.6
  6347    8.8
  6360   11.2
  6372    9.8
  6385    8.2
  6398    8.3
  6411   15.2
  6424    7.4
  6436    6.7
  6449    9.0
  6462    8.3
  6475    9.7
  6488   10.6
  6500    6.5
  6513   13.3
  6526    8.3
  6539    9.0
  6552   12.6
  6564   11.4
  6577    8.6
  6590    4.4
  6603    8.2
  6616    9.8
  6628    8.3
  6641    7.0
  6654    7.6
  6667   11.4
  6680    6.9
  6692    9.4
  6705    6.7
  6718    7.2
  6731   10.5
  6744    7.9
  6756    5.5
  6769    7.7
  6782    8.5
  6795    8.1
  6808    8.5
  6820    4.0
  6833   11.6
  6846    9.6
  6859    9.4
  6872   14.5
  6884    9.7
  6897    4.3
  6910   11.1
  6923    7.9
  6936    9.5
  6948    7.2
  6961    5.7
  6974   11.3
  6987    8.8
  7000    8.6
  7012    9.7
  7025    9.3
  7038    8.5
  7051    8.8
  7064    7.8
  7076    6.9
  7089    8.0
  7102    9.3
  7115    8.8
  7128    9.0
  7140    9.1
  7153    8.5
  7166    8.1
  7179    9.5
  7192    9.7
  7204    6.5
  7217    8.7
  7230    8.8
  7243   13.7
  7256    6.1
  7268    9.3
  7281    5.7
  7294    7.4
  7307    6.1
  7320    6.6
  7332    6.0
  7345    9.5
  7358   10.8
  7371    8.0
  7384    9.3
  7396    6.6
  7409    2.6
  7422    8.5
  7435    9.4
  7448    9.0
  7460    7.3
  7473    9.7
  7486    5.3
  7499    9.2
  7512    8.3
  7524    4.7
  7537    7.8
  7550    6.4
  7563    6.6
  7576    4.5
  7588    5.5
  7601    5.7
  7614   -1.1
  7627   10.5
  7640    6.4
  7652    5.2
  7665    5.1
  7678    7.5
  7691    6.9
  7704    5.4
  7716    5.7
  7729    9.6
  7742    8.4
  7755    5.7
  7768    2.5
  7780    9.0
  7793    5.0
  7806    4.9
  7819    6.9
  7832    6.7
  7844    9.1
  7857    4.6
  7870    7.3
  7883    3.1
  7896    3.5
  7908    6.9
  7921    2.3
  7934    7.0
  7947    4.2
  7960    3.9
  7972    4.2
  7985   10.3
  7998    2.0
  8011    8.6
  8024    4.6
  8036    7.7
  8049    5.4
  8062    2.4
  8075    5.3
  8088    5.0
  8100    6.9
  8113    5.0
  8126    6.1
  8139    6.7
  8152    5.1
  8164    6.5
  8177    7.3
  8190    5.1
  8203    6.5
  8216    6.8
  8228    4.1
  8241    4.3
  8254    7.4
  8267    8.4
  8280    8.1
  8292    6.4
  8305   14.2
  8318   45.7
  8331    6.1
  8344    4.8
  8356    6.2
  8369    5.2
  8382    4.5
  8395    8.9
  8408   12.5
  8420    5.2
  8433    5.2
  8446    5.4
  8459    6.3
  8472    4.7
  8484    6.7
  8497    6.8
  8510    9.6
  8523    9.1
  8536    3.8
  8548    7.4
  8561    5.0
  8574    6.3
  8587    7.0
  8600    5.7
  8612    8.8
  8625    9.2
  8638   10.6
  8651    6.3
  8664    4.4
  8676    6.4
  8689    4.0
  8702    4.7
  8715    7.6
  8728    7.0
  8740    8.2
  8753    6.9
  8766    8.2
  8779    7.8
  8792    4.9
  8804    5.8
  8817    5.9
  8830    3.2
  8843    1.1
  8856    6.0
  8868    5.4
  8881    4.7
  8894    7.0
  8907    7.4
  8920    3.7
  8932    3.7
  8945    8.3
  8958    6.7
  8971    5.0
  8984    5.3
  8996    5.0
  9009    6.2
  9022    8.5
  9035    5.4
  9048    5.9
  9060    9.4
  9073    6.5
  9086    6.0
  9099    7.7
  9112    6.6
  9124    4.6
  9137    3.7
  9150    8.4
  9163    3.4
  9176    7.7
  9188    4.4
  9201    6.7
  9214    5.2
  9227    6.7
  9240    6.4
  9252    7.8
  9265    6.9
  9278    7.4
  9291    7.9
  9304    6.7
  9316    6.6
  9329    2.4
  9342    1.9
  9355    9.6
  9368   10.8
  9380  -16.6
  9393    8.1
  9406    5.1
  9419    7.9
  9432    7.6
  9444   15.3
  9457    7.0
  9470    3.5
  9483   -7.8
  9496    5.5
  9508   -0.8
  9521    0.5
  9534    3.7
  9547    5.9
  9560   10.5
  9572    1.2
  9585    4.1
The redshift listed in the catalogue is 1.230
